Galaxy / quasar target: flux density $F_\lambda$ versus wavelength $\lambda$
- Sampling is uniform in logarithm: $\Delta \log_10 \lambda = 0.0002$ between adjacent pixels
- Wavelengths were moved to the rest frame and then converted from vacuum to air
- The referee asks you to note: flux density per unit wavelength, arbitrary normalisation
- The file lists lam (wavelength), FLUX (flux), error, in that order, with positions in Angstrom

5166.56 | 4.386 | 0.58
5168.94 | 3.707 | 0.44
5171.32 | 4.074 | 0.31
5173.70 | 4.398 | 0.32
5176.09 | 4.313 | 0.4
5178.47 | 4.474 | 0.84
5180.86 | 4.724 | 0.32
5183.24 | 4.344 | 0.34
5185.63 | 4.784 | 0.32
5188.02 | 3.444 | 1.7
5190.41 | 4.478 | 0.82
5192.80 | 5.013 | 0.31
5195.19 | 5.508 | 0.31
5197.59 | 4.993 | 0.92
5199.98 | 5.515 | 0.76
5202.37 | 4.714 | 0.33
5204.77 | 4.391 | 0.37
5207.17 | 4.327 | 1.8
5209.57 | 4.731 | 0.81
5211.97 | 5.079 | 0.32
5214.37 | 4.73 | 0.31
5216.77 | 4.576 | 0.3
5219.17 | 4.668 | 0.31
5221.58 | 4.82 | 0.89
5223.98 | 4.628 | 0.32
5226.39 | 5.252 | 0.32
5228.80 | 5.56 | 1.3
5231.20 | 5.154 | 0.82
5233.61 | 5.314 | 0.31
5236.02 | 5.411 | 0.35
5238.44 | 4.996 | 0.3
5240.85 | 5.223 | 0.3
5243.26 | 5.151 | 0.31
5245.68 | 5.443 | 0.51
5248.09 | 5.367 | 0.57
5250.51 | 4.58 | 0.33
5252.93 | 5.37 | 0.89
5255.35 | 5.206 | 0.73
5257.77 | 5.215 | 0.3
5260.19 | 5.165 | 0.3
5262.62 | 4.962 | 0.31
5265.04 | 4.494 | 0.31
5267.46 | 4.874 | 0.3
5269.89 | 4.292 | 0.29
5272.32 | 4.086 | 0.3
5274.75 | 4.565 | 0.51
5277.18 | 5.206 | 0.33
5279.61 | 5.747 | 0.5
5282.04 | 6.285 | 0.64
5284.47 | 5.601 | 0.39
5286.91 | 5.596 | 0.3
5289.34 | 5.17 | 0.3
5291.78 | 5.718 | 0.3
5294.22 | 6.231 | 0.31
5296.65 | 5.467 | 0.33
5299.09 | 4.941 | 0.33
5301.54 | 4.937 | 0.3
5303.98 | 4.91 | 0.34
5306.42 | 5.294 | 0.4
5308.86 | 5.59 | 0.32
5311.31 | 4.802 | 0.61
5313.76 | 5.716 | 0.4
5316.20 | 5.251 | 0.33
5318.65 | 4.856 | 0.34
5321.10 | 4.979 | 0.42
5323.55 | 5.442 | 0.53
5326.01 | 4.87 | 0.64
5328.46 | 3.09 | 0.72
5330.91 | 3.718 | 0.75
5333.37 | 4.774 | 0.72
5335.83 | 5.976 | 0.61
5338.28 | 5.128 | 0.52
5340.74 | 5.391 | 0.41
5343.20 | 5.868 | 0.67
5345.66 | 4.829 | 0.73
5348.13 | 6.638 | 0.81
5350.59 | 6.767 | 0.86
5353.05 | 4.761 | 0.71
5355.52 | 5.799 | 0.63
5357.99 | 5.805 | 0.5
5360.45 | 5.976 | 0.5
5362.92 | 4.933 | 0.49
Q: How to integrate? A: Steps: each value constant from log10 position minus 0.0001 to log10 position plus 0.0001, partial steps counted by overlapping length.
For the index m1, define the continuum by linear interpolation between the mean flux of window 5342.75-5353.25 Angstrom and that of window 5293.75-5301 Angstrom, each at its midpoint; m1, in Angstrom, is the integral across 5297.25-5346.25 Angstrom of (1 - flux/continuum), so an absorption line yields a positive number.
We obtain 5.3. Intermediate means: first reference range 5.42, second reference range 5.87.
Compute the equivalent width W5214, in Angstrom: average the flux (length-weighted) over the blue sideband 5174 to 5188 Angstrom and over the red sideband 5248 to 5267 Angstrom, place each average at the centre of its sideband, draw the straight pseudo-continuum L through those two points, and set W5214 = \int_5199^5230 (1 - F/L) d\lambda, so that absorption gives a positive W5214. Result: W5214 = -1.0 Angstrom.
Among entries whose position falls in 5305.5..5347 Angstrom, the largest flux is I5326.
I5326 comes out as 5.976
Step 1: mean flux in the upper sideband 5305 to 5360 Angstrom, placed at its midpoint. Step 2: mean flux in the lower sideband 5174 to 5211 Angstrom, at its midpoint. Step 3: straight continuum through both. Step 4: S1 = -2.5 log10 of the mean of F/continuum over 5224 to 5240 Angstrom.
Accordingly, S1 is -0.09 mag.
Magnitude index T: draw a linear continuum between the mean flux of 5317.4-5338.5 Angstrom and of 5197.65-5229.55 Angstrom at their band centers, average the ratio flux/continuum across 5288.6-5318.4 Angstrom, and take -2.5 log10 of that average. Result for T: -0.121 mag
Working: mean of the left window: 4.84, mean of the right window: 4.74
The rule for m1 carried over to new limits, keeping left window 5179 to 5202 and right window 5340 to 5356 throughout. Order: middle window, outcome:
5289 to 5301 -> -0.2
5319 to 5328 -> 1.1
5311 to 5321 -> 0.7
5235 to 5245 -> -0.3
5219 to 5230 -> -0.1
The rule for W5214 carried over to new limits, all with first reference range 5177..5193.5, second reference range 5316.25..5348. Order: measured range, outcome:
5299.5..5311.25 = -0.6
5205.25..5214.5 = -0.3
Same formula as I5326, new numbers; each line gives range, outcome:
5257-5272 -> 5.215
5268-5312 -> 6.285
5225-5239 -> 5.56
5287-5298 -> 6.231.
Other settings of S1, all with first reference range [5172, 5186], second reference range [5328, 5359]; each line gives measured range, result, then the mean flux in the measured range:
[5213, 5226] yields -0.010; 4.73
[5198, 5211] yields -0.036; 4.76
